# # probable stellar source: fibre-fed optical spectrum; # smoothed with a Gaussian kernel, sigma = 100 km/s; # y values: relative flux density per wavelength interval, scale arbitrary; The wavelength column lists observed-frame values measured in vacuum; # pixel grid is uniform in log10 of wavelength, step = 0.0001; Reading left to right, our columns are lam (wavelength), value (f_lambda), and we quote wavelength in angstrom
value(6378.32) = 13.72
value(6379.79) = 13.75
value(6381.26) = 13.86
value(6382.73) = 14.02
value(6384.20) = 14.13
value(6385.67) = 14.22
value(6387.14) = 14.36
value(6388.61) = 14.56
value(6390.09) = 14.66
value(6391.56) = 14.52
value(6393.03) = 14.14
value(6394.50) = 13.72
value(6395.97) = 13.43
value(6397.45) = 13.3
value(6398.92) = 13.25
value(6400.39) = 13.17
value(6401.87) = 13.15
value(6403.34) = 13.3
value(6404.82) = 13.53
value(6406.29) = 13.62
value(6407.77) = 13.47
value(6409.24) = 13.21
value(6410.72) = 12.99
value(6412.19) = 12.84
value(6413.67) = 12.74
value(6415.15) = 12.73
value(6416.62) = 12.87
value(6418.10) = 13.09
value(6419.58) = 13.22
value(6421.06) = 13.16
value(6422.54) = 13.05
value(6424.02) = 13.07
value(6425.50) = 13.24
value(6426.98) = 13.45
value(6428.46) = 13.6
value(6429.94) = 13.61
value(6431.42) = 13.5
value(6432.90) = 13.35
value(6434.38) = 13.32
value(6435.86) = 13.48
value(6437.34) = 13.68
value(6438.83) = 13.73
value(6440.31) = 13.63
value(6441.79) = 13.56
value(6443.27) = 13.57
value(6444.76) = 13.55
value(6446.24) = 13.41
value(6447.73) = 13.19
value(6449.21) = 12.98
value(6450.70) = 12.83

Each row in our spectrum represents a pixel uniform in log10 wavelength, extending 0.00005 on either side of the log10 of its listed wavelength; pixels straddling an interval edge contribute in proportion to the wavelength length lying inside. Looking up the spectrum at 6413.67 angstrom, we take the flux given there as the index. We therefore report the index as 12.74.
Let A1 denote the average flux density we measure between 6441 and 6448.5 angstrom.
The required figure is 13.5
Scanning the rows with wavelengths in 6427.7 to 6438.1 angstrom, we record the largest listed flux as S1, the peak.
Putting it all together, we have 13.68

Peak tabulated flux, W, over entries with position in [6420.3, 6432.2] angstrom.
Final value 13.61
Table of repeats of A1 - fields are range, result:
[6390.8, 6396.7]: 14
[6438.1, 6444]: 13.6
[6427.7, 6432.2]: 13.6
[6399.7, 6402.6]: 13.1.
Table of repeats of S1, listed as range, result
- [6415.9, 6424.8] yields 13.22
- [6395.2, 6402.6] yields 13.43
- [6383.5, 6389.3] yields 14.56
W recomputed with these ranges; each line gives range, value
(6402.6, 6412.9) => 13.62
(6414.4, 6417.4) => 12.87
